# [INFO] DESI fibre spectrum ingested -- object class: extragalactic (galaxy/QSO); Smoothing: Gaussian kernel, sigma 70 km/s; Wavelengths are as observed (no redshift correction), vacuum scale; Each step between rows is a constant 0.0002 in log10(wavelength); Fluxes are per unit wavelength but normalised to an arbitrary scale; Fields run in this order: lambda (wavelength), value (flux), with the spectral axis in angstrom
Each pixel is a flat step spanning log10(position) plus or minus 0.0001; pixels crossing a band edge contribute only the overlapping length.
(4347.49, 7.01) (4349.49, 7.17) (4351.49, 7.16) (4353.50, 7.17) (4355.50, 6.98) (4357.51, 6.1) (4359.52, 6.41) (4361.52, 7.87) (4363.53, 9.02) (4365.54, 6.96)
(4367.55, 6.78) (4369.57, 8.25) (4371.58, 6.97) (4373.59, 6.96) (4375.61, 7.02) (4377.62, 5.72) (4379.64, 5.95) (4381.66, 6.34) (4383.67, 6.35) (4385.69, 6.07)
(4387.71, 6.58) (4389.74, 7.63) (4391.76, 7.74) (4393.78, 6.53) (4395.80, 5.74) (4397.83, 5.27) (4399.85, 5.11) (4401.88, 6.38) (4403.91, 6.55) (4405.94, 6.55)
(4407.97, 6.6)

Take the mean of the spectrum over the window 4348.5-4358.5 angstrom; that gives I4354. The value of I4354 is 6.92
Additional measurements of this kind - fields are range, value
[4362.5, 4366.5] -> 8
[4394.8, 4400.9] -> 5.38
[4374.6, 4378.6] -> 6.38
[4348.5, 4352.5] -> 7.16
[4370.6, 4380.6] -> 6.53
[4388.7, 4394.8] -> 7.29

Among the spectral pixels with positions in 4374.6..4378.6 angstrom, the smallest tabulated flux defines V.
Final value 5.72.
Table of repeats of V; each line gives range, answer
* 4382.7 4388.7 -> 6.07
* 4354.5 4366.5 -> 6.1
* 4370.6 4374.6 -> 6.96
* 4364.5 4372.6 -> 6.78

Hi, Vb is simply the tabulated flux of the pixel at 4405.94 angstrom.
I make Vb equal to 6.55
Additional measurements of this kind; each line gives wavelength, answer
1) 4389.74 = 7.63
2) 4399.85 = 5.11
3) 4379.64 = 5.95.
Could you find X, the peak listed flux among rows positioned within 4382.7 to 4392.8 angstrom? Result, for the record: 7.74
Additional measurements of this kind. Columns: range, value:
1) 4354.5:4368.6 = 9.02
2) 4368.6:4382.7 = 8.25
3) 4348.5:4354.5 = 7.17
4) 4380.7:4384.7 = 6.35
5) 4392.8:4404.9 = 6.55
